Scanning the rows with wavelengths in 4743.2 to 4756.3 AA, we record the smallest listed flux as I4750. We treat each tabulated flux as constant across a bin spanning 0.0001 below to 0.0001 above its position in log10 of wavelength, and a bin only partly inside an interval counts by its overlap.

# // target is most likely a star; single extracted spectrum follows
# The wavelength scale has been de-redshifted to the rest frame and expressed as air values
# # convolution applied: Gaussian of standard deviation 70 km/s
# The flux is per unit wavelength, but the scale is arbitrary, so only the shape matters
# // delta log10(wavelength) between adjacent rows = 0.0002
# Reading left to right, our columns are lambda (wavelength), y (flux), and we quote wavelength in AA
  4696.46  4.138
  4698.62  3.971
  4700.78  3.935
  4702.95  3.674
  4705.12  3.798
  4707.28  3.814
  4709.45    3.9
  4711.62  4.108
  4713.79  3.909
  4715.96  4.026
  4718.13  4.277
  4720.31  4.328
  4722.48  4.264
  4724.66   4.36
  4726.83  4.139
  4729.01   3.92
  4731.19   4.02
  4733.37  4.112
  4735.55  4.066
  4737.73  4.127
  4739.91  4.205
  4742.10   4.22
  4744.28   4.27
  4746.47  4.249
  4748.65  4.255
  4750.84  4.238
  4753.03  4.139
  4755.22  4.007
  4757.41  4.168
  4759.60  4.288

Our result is 4.007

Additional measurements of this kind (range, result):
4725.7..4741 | 3.92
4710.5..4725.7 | 3.909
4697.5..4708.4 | 3.674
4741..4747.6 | 4.22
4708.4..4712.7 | 3.9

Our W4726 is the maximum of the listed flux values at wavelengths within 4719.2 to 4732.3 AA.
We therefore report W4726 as 4.36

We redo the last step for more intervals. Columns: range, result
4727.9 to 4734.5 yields 4.112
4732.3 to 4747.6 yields 4.27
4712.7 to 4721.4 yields 4.328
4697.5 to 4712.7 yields 4.108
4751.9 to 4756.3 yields 4.139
